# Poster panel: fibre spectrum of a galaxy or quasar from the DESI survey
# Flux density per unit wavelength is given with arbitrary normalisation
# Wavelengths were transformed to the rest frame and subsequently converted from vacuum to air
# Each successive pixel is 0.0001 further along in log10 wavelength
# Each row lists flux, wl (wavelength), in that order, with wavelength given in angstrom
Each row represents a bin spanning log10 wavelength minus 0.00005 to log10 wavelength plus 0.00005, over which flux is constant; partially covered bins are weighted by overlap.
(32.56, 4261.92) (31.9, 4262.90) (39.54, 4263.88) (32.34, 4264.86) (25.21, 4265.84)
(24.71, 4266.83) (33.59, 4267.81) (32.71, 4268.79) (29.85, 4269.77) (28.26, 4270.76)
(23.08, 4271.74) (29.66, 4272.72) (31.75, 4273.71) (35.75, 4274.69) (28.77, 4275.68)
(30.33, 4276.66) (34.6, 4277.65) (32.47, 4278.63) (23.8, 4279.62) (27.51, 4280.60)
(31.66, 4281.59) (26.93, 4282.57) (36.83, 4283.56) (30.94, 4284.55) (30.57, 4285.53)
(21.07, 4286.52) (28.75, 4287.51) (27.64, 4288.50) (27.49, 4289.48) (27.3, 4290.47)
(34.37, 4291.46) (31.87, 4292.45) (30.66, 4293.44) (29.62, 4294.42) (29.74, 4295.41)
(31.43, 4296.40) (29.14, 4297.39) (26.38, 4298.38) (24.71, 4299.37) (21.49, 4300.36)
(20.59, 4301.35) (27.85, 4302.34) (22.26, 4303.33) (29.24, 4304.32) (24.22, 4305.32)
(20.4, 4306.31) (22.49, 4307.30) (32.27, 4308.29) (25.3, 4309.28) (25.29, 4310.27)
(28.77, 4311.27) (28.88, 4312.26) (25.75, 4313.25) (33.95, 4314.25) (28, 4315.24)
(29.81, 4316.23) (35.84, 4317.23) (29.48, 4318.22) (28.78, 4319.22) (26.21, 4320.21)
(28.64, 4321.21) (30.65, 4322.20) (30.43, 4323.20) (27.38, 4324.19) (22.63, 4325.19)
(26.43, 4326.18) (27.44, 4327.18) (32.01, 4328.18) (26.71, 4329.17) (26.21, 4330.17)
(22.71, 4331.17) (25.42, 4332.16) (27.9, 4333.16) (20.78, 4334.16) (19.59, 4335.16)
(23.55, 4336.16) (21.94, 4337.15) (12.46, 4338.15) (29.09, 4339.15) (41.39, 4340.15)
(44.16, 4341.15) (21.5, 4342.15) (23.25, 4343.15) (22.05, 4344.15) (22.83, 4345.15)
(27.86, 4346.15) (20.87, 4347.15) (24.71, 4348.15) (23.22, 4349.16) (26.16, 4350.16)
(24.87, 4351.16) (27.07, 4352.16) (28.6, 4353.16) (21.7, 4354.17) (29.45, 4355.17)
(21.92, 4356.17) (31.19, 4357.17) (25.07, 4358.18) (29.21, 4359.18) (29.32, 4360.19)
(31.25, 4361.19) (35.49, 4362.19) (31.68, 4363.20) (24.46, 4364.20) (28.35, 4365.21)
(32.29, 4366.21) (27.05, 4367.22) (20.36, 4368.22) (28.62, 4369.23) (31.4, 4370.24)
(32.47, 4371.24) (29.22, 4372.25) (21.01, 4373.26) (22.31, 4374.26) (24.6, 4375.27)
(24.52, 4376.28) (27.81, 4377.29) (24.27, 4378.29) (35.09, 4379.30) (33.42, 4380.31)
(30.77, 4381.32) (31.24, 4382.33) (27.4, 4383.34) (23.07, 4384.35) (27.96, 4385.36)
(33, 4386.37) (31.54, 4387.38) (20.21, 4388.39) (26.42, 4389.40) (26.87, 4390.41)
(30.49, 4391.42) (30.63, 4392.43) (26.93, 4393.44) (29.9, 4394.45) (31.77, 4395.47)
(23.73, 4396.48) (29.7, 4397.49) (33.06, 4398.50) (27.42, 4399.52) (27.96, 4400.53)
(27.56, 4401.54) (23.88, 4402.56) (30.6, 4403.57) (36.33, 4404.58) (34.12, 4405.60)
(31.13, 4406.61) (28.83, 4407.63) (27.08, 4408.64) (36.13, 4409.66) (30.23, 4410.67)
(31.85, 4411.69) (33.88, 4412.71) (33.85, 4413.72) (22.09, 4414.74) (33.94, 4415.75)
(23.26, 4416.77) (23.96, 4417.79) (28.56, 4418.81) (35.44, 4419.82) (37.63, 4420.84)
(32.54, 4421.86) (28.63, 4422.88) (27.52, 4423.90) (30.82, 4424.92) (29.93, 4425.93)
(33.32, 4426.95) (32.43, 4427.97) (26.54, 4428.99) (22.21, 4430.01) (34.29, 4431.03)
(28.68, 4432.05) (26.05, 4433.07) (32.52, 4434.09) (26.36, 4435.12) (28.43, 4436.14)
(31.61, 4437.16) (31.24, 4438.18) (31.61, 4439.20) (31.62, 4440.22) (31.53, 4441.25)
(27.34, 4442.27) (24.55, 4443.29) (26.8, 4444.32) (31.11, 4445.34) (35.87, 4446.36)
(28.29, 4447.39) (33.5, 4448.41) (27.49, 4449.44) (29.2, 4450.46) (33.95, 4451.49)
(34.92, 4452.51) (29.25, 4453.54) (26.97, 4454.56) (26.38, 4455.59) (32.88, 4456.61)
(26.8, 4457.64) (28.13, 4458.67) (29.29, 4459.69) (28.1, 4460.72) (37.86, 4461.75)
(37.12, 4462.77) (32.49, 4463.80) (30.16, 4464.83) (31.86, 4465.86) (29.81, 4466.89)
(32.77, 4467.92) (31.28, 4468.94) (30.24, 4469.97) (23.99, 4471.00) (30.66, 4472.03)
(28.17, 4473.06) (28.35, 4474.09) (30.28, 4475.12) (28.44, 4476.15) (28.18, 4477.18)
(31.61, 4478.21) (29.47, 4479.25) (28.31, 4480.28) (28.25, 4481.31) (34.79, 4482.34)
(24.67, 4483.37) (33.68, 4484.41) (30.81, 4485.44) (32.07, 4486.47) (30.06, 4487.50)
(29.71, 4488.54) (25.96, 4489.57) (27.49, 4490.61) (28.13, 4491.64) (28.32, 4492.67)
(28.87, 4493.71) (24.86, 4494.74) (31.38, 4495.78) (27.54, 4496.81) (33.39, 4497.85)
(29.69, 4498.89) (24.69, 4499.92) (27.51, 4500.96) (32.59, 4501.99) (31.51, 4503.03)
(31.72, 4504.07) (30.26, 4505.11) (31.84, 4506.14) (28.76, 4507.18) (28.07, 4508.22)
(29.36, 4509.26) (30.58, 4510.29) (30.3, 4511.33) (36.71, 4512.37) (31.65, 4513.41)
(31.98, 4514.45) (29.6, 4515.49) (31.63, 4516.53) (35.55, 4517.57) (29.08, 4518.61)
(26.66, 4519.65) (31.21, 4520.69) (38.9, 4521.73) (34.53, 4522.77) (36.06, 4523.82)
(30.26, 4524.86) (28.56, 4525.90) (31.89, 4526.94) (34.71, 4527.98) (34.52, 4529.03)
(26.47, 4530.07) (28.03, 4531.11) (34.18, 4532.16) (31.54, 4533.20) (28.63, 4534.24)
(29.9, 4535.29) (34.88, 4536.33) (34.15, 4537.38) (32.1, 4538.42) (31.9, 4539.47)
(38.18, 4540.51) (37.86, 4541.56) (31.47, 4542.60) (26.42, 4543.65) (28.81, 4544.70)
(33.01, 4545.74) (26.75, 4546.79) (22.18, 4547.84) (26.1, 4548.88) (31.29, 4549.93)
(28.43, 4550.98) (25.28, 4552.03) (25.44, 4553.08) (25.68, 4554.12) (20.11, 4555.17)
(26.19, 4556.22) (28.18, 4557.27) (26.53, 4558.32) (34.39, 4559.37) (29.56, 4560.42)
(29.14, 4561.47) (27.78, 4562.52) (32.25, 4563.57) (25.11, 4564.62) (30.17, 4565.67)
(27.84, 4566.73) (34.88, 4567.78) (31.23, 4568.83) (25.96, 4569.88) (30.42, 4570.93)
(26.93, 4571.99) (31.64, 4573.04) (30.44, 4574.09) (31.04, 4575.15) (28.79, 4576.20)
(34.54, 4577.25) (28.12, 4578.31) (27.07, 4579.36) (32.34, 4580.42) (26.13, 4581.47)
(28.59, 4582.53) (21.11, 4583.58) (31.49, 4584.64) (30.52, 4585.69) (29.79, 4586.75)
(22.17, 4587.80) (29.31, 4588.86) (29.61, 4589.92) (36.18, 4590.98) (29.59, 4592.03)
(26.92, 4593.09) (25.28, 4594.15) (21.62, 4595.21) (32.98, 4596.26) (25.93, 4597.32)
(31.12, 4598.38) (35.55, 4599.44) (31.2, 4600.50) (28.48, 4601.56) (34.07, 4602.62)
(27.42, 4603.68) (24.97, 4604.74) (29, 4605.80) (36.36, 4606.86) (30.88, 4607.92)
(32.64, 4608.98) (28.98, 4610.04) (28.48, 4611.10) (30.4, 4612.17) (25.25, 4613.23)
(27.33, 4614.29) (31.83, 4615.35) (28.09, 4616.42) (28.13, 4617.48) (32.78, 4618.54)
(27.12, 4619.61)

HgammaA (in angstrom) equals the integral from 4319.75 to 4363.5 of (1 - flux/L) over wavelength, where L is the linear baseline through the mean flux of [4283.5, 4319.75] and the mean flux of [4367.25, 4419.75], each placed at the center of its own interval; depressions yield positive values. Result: 2.6 angstrom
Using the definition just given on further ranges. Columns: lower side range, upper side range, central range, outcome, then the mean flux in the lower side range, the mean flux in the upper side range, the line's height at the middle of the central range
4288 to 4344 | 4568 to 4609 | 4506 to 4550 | -3.58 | 27.3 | 29.4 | 28.9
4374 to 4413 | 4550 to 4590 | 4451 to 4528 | -4.36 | 29.1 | 28.5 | 28.8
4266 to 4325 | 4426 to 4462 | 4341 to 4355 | 1.81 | 28.6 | 29.9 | 29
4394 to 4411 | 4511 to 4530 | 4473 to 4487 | 0.74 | 30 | 32.3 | 31.5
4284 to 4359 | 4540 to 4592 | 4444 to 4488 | -3.40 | 26.9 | 29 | 28.2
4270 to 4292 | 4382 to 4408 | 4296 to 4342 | 3.57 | 29.5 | 28.9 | 29.3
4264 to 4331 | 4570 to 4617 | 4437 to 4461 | -0.85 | 28.5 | 29.3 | 28.9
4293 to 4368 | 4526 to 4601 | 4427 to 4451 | -1.23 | 27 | 29.5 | 28.2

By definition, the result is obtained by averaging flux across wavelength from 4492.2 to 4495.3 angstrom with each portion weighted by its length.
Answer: 27.3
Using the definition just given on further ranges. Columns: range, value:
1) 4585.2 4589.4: 27.9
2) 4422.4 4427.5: 30.1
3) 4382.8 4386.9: 27.9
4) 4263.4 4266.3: 32.5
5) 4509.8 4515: 32.2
